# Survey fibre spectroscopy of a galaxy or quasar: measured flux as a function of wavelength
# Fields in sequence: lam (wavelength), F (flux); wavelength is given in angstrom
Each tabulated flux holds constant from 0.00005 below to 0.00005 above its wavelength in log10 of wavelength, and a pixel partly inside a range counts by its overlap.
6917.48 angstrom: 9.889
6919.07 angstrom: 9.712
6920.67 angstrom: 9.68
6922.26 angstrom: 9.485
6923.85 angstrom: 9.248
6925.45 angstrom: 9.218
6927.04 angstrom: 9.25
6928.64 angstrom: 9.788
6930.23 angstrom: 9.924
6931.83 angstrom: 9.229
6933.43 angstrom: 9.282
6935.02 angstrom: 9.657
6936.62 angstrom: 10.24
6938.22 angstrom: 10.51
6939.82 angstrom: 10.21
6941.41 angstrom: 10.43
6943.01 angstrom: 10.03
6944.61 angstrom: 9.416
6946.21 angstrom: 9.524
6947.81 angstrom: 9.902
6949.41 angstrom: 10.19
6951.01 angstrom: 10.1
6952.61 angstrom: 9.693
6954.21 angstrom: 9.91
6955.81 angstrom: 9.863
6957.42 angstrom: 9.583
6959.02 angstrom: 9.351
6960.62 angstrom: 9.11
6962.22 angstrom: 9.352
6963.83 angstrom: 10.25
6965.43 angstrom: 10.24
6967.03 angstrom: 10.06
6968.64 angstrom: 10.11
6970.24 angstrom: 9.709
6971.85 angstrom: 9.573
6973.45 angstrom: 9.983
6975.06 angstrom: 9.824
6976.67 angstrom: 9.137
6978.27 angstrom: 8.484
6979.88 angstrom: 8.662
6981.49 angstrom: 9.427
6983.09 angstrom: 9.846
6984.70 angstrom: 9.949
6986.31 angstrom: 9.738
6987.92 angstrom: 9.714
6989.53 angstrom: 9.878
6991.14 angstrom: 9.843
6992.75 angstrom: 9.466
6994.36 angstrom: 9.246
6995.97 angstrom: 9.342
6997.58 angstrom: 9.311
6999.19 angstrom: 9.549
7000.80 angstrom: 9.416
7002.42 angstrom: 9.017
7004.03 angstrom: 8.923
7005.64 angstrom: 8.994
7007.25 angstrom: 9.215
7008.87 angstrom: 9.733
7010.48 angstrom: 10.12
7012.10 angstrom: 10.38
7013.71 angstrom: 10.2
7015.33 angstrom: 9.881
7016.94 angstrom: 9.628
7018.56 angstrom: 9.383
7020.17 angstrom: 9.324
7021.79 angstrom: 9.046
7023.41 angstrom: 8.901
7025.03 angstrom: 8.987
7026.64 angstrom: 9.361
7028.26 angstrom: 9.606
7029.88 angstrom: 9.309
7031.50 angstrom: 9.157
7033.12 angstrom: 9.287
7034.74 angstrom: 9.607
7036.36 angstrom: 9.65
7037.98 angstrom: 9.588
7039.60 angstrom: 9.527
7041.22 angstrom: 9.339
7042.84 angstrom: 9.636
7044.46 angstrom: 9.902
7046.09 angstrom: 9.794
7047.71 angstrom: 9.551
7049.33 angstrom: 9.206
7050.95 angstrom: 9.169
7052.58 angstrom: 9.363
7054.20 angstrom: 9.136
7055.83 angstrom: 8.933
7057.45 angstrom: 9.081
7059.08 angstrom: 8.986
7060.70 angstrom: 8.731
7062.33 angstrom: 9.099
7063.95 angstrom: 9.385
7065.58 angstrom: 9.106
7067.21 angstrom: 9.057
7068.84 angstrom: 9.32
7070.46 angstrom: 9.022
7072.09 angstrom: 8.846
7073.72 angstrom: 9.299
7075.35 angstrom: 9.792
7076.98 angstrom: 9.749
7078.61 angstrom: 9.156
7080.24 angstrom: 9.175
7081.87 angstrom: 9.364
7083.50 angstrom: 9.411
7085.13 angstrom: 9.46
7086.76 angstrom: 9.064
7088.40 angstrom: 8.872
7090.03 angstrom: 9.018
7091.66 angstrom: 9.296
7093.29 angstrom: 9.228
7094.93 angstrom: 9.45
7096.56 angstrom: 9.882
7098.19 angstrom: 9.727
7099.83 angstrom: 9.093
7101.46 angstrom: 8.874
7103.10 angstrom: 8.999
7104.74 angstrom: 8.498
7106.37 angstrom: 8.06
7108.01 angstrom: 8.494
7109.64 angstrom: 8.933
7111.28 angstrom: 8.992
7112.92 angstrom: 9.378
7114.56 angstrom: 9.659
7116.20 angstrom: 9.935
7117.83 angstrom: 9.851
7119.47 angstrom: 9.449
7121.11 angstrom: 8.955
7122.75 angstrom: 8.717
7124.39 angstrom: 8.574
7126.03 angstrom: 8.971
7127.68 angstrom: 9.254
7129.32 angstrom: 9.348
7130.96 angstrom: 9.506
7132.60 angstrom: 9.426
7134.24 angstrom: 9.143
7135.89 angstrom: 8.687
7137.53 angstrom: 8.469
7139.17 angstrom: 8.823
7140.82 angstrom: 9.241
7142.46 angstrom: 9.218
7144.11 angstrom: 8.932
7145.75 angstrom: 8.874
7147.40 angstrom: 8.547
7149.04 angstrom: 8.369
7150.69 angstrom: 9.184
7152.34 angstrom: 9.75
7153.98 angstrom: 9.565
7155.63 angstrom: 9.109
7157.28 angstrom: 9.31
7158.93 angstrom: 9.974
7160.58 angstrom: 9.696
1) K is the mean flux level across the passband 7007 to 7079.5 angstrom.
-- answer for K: 9.39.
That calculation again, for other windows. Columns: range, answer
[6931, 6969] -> 9.84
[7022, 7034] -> 9.22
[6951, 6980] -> 9.64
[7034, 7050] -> 9.59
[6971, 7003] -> 9.47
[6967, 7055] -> 9.49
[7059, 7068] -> 9.07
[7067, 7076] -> 9.22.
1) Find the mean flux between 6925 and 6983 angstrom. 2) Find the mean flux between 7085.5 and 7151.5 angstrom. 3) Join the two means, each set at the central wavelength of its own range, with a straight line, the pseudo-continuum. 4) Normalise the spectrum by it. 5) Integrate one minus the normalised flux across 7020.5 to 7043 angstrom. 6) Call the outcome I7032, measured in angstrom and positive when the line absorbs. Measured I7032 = 0.14 angstrom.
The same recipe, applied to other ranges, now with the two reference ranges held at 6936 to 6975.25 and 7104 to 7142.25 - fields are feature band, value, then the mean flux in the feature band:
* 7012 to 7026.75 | 0.15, 9.48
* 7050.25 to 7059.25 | 0.27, 9.11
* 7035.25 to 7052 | -0.14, 9.54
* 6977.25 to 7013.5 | 0.80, 9.48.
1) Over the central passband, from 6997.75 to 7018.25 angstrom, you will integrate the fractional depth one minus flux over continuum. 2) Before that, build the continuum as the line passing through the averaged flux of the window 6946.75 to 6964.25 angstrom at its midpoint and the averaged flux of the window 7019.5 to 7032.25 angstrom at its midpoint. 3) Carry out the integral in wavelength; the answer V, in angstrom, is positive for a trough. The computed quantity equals -0.51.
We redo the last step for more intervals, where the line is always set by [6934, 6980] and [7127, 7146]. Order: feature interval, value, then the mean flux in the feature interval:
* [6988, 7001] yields 0.1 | 9.53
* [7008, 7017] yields -0.4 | 10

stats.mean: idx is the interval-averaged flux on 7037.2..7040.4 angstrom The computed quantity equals 9.56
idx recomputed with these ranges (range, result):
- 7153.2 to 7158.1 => 9.32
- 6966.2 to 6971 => 9.97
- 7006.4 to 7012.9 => 9.85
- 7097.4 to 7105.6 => 9.03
